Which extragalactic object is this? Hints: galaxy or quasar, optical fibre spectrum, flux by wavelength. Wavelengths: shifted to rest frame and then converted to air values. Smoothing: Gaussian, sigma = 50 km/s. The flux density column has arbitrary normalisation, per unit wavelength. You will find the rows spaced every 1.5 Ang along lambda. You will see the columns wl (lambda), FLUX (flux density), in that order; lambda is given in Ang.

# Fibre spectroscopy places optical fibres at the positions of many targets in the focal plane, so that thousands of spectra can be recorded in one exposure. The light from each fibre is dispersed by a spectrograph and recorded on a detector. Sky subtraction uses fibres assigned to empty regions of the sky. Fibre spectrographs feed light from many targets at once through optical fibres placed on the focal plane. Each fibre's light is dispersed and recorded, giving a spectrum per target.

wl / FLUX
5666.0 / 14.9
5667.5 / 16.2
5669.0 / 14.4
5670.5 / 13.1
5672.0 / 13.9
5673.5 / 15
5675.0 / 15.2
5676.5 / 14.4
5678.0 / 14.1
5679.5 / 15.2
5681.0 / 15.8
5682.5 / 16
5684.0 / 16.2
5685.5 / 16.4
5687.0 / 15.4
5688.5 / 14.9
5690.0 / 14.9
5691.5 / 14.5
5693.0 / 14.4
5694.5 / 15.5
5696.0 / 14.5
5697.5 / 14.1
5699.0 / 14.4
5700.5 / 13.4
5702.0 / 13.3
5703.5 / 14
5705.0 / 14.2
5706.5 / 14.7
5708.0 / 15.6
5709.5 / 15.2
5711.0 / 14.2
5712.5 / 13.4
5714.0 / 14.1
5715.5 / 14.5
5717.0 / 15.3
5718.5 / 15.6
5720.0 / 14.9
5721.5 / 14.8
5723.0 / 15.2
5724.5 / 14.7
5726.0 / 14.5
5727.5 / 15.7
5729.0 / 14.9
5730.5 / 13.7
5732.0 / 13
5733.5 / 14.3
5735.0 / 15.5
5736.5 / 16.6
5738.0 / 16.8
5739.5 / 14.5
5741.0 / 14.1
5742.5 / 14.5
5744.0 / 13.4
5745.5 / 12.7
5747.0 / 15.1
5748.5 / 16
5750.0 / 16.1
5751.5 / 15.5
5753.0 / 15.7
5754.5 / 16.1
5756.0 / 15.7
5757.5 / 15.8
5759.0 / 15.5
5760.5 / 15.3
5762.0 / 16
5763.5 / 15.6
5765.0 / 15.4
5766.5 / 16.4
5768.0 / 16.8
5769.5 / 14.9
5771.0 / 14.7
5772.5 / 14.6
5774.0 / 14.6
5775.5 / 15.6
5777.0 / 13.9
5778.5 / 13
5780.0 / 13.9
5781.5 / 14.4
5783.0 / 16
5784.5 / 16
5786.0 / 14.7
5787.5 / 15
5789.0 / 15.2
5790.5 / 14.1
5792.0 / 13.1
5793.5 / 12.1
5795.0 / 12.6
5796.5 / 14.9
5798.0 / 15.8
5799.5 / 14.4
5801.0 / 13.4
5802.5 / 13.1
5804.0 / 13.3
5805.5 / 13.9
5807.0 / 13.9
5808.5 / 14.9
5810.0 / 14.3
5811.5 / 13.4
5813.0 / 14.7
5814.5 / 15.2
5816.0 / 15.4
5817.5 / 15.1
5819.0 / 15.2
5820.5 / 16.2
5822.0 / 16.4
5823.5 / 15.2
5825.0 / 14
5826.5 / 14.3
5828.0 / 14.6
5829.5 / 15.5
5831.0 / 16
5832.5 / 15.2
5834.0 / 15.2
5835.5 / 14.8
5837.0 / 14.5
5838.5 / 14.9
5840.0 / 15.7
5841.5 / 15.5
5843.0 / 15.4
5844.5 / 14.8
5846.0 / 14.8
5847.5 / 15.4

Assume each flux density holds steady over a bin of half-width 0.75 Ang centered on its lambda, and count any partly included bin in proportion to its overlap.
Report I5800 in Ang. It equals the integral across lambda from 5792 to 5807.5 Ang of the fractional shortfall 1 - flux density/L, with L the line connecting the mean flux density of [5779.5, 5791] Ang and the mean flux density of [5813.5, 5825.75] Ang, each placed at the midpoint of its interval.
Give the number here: 1.4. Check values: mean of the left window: 15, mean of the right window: 15.3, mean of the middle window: 13.7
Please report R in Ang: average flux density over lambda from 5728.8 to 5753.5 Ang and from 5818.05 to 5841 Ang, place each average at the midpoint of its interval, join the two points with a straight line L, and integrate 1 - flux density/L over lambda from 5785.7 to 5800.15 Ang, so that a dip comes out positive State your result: 0.8 Ang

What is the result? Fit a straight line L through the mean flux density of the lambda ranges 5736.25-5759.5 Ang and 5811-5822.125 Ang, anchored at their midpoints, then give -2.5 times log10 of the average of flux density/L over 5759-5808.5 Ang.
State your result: 0.04 mag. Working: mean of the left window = 15.2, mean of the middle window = 14.6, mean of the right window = 15.2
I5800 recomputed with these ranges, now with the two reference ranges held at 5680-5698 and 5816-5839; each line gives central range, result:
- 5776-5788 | 0.4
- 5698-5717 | 1.2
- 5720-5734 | 0.6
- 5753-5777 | -0.5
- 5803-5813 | 0.8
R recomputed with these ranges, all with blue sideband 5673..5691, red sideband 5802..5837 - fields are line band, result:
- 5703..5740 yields 0.82 Ang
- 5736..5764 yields -0.50 Ang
